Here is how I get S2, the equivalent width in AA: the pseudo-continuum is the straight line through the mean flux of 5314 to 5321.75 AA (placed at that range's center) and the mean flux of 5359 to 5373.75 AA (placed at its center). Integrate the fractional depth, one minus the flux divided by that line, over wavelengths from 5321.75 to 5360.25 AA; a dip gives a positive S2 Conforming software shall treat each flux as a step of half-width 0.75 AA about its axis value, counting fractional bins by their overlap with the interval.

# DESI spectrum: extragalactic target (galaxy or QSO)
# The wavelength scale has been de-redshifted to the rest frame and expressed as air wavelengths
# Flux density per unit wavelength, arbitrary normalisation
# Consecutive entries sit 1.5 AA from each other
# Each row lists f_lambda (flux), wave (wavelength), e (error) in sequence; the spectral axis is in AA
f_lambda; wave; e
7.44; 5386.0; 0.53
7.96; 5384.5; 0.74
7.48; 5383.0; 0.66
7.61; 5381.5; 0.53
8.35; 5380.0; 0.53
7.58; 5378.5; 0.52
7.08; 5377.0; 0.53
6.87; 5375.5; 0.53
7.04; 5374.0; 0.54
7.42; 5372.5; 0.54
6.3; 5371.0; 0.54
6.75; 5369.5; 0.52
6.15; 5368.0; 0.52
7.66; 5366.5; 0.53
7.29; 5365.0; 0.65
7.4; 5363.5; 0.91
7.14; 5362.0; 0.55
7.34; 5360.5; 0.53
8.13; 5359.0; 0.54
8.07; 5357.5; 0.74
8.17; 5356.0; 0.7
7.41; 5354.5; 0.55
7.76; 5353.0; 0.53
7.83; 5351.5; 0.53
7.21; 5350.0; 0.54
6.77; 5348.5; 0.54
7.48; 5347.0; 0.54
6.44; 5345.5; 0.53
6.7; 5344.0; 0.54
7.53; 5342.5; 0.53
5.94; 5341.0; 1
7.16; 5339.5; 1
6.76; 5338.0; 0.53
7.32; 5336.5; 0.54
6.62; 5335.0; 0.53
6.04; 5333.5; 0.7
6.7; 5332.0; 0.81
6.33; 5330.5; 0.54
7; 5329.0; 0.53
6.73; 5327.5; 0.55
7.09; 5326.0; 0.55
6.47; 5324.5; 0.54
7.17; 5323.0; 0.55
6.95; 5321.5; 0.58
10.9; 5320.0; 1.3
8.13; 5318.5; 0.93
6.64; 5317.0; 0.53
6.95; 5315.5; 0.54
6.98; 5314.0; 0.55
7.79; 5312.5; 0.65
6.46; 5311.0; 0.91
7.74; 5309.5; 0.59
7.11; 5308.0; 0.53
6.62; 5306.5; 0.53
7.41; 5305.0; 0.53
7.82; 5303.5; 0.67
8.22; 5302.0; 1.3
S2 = 2.2 AA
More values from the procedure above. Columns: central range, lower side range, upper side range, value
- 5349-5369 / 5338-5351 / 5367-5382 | -1.4 AA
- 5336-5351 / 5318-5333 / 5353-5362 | 1.2 AA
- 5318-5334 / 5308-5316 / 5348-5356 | 0.1 AA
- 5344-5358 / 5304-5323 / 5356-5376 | -0.2 AA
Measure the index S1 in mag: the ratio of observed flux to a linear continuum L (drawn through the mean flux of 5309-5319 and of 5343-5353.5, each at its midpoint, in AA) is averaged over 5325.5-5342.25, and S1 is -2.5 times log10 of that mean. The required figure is 0.07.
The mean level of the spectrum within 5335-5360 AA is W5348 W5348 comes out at 7.27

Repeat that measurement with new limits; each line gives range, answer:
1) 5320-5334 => 6.96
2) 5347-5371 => 7.37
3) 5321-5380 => 7.09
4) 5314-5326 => 7.53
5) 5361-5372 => 6.97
